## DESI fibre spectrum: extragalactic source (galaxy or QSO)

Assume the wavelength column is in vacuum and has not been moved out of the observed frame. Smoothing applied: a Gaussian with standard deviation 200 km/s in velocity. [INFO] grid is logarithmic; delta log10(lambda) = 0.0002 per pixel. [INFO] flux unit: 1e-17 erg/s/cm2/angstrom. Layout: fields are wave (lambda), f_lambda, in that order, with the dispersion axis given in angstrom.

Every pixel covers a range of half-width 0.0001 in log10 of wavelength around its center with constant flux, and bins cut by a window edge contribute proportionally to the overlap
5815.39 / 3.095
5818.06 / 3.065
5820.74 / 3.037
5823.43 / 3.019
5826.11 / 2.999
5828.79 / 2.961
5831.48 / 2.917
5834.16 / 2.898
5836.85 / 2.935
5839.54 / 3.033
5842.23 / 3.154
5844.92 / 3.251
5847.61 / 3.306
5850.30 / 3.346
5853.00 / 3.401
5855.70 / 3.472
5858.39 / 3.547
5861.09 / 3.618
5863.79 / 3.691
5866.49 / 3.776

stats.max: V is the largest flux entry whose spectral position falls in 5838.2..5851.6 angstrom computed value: 3.346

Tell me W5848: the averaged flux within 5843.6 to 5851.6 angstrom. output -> 3.3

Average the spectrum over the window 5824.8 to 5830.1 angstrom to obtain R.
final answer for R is 2.98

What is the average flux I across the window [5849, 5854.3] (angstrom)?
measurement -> 3.37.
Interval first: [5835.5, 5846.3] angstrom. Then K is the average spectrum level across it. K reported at 3.09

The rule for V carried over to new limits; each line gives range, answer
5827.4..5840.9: 3.033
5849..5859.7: 3.547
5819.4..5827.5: 3.037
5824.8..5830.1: 2.999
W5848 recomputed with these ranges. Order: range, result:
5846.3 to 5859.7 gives 3.41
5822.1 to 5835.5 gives 2.96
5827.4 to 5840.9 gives 2.95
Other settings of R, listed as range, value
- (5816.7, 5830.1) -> 3.02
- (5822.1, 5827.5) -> 3.01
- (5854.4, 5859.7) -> 3.51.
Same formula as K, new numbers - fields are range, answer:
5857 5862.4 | 3.59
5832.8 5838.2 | 2.92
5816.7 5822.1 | 3.05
